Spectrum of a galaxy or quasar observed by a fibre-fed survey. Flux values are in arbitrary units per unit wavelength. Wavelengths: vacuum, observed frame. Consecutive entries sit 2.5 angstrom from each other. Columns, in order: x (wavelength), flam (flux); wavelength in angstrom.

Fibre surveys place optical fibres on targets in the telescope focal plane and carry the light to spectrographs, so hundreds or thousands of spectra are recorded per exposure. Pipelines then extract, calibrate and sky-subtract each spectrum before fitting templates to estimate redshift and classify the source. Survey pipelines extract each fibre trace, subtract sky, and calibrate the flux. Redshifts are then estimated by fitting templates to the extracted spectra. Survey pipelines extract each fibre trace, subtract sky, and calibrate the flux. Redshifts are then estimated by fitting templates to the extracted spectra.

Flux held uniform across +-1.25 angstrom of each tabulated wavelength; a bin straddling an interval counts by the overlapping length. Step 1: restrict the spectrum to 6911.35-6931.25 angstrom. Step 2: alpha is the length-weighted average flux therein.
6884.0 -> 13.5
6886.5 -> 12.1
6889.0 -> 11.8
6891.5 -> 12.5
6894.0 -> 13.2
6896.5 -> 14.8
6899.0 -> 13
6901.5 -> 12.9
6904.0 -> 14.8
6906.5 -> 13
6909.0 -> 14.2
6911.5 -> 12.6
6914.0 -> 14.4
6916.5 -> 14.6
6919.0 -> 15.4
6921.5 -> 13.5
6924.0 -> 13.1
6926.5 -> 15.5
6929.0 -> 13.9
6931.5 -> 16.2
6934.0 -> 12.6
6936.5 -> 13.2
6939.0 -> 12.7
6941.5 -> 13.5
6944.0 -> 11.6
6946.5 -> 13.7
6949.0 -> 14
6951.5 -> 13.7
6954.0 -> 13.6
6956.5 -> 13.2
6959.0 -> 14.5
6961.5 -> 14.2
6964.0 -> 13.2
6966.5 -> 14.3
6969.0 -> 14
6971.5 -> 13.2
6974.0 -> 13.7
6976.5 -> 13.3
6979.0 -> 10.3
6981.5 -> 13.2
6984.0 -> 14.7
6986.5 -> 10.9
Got 14.3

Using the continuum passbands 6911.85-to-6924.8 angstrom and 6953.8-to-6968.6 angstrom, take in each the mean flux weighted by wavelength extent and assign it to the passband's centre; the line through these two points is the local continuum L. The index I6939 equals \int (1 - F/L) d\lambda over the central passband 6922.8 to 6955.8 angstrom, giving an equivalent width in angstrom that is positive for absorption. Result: 0.9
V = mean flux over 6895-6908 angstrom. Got 13.7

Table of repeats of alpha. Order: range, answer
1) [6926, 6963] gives 13.7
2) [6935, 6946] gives 12.8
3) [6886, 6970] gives 13.6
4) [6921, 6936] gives 14.1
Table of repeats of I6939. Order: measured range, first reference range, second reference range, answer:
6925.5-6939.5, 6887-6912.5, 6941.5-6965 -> -0.7 angstrom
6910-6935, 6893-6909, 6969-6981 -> -1.5 angstrom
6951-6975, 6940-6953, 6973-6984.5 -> -1.2 angstrom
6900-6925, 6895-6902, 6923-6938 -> 0.0 angstrom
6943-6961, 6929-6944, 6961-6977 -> 0.1 angstrom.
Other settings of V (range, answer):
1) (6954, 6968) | 13.9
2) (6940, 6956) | 13.3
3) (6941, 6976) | 13.6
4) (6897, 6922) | 13.9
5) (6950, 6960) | 13.7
